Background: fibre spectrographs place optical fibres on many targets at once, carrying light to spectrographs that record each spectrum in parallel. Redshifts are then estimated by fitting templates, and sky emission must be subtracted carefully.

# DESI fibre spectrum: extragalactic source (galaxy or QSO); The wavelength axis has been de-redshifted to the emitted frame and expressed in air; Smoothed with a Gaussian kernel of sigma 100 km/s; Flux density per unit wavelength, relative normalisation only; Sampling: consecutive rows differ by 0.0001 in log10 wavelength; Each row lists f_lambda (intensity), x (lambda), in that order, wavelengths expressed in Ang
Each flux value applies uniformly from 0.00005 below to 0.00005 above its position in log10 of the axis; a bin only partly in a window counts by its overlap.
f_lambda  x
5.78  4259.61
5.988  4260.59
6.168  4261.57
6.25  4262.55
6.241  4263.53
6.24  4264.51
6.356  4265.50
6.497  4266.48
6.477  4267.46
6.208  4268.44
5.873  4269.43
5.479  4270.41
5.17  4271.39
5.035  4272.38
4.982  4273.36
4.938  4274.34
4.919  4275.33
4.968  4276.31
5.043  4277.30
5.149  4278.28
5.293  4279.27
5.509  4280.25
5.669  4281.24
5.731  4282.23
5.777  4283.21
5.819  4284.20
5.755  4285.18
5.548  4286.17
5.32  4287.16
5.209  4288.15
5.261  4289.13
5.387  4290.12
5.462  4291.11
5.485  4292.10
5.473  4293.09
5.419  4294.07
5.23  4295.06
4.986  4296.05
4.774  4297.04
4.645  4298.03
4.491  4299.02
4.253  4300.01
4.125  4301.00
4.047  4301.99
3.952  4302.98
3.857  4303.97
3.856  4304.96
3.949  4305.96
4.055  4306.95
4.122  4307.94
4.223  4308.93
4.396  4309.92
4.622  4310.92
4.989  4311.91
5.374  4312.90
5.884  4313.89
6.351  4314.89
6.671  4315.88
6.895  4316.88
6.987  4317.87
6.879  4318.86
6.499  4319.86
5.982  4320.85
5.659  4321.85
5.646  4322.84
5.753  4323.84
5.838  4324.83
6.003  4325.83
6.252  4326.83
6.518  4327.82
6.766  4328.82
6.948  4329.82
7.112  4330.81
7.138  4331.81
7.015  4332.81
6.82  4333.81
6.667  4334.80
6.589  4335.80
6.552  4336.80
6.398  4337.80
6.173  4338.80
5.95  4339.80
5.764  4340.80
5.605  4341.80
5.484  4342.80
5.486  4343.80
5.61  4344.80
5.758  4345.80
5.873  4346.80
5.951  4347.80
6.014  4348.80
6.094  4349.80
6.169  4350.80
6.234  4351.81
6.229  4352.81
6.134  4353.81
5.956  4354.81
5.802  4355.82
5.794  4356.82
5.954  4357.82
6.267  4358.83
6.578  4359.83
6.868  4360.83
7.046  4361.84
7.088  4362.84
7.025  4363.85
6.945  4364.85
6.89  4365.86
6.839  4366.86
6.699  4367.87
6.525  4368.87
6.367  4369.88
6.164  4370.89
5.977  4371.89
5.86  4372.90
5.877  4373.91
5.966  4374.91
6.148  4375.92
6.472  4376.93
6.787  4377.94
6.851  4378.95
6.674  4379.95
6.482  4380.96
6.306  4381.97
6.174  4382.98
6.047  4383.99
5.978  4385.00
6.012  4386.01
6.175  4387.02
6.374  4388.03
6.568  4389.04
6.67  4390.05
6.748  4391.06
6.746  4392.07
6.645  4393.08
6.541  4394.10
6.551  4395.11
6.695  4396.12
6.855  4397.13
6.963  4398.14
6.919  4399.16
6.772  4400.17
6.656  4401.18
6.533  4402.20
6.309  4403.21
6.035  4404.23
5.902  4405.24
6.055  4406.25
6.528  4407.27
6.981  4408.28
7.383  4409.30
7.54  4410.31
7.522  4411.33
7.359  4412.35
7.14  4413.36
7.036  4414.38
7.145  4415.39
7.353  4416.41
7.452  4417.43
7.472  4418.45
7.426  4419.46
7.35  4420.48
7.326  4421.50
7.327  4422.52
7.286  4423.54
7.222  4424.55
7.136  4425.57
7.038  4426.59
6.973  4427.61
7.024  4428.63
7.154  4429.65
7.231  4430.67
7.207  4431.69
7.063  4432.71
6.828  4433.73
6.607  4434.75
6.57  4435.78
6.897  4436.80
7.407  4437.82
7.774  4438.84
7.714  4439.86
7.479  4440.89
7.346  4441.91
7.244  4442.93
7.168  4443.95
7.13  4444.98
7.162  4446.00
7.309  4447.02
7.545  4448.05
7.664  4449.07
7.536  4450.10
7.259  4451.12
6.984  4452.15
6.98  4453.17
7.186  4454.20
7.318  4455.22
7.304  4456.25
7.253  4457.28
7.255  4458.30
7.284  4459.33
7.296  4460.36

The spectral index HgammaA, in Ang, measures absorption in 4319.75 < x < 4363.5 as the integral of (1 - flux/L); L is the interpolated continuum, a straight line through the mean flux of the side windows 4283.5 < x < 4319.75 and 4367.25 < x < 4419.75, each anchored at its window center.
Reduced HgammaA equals -3.5 Ang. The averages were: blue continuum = 5.12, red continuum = 6.62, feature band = 6.23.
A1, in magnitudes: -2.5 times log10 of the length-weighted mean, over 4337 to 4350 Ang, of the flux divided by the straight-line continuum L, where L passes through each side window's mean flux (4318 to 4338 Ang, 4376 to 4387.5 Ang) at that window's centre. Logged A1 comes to 0.10 mag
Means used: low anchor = 6.46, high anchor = 6.35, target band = 5.87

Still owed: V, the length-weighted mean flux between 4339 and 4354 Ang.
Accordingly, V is 5.89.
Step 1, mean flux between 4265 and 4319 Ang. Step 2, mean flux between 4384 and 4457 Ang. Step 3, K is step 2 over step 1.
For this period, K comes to 1.33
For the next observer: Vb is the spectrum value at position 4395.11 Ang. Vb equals 6.551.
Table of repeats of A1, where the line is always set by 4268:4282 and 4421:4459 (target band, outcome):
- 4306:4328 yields 0.03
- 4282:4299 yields 0.03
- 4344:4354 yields 0.03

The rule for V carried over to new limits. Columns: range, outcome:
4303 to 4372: 6.03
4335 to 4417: 6.44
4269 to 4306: 5.06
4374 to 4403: 6.5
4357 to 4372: 6.62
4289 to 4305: 4.76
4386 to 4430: 6.89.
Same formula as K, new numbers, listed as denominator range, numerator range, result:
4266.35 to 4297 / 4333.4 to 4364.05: 1.14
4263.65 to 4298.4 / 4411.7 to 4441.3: 1.32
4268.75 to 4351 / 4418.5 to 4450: 1.30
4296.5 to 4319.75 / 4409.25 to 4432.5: 1.46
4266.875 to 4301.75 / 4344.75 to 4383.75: 1.20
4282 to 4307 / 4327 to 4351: 1.27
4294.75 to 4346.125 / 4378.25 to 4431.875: 1.22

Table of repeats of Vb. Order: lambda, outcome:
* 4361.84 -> 7.046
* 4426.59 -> 7.038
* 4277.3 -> 5.043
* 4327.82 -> 6.518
